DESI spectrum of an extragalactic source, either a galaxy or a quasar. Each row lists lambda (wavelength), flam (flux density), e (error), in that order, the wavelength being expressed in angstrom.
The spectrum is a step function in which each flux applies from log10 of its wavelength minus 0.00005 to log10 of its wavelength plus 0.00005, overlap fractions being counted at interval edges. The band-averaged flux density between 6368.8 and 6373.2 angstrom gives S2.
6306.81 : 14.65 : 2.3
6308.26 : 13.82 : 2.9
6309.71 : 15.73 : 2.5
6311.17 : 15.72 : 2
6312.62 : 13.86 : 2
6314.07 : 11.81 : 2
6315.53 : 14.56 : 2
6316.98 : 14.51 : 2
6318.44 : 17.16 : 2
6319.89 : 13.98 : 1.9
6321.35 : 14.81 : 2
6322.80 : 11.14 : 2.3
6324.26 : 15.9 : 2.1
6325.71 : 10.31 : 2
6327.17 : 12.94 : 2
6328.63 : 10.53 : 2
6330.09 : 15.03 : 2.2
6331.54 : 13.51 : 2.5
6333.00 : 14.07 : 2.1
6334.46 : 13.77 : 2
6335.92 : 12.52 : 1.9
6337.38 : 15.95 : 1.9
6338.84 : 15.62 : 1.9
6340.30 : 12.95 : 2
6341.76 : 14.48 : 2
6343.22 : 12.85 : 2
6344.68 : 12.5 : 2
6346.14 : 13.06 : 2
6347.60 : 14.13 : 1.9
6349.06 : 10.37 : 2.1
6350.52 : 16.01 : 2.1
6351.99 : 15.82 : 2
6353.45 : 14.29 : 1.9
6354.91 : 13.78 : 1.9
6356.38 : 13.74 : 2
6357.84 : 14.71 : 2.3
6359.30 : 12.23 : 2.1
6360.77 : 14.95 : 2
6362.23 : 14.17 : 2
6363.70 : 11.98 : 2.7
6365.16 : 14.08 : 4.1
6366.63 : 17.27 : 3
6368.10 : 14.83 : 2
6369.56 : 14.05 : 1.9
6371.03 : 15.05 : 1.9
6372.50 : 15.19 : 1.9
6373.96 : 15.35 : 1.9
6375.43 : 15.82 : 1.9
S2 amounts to 14.8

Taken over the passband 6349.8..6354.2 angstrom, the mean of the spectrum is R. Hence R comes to 15.4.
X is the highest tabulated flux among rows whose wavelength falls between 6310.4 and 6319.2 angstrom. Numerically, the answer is 17.16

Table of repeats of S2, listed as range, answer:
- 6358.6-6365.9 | 13.5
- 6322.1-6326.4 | 12.5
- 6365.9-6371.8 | 15.3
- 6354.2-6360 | 13.6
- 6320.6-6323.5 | 13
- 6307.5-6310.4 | 14.8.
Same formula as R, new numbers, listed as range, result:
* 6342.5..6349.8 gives 12.6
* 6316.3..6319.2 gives 15.8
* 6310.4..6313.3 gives 14.8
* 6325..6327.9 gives 11.6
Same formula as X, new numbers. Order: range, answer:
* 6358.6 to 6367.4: 17.27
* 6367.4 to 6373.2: 15.19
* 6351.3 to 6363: 15.82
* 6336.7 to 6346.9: 15.95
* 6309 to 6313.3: 15.73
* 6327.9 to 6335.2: 15.03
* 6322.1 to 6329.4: 15.9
